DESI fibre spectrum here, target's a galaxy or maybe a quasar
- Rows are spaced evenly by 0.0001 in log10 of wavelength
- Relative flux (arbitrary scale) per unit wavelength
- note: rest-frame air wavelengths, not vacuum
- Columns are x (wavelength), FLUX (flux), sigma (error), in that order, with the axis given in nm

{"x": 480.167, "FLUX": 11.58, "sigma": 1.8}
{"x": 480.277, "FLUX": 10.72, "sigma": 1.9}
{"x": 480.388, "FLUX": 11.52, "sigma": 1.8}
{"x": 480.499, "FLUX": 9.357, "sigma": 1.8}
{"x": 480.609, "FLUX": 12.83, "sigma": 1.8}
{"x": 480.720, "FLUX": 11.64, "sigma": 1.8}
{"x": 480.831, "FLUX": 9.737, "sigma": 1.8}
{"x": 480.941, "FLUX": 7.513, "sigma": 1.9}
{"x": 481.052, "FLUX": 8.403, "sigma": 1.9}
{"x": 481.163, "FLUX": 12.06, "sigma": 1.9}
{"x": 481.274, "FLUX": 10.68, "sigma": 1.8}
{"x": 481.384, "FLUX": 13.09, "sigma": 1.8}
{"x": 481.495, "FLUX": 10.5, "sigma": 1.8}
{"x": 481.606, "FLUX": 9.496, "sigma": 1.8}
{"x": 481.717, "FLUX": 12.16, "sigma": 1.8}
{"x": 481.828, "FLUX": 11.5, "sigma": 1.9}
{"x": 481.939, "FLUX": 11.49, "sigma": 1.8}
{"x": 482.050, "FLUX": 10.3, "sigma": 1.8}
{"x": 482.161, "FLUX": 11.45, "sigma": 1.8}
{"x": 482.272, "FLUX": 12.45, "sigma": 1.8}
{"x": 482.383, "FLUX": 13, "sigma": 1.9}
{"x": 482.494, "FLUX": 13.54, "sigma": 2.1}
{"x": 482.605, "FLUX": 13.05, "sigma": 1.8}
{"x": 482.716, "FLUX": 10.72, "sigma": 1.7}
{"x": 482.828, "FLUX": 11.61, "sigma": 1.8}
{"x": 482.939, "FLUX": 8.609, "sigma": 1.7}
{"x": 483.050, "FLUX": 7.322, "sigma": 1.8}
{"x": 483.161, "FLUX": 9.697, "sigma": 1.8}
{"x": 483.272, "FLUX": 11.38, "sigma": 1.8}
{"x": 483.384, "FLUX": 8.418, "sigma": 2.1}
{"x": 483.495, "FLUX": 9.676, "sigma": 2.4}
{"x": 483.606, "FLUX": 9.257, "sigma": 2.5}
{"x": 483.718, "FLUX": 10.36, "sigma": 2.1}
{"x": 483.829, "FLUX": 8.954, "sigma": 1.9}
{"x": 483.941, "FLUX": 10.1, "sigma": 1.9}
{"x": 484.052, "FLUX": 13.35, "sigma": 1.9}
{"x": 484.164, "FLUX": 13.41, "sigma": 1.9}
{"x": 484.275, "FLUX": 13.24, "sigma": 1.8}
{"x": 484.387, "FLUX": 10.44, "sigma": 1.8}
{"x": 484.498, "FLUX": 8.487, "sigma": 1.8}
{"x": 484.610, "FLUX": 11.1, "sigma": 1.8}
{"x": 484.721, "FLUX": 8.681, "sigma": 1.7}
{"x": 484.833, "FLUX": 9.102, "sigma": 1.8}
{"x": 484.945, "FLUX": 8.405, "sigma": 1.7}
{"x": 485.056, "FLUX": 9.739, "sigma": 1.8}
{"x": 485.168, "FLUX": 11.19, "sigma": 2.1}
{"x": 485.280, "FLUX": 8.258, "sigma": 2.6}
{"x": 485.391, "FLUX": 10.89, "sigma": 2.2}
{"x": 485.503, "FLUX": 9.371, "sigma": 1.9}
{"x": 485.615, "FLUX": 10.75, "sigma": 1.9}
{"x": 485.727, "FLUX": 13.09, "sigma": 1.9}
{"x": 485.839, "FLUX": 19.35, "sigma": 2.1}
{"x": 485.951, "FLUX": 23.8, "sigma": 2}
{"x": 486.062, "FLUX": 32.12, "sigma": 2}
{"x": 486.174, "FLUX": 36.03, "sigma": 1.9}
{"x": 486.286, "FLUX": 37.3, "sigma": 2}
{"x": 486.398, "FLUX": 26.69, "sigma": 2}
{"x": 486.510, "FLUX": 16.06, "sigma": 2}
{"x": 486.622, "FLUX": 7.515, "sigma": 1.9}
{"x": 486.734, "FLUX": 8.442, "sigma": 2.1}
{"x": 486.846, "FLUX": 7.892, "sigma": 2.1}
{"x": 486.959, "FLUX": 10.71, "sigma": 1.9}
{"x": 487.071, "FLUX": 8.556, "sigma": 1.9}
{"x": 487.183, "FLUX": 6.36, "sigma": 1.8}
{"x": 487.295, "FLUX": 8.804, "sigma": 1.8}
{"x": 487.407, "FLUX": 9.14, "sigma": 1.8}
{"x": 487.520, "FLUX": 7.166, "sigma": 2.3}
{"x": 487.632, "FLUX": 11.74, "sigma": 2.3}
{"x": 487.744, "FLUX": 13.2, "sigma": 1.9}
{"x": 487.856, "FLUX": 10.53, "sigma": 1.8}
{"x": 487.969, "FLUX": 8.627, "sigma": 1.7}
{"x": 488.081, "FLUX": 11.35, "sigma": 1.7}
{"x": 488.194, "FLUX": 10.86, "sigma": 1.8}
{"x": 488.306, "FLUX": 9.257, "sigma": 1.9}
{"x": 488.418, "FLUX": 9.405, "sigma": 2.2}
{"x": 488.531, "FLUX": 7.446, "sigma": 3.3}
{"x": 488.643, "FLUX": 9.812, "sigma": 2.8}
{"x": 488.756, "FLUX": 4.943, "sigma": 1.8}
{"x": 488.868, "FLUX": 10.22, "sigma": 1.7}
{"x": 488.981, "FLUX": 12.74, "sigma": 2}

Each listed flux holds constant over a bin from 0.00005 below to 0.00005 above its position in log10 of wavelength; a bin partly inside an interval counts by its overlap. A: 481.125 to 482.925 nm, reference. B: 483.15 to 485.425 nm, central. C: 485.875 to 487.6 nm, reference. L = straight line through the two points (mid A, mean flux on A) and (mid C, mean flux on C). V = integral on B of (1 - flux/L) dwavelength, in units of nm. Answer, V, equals 0.60 nm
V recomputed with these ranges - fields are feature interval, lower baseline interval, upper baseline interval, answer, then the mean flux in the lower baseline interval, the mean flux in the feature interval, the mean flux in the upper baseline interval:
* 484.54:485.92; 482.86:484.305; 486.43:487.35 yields -0.14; 10.3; 11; 9.74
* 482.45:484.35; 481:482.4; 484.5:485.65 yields -0.05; 11.2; 10.7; 9.67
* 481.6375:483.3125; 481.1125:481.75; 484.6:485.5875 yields -0.06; 11.3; 11.2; 9.6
